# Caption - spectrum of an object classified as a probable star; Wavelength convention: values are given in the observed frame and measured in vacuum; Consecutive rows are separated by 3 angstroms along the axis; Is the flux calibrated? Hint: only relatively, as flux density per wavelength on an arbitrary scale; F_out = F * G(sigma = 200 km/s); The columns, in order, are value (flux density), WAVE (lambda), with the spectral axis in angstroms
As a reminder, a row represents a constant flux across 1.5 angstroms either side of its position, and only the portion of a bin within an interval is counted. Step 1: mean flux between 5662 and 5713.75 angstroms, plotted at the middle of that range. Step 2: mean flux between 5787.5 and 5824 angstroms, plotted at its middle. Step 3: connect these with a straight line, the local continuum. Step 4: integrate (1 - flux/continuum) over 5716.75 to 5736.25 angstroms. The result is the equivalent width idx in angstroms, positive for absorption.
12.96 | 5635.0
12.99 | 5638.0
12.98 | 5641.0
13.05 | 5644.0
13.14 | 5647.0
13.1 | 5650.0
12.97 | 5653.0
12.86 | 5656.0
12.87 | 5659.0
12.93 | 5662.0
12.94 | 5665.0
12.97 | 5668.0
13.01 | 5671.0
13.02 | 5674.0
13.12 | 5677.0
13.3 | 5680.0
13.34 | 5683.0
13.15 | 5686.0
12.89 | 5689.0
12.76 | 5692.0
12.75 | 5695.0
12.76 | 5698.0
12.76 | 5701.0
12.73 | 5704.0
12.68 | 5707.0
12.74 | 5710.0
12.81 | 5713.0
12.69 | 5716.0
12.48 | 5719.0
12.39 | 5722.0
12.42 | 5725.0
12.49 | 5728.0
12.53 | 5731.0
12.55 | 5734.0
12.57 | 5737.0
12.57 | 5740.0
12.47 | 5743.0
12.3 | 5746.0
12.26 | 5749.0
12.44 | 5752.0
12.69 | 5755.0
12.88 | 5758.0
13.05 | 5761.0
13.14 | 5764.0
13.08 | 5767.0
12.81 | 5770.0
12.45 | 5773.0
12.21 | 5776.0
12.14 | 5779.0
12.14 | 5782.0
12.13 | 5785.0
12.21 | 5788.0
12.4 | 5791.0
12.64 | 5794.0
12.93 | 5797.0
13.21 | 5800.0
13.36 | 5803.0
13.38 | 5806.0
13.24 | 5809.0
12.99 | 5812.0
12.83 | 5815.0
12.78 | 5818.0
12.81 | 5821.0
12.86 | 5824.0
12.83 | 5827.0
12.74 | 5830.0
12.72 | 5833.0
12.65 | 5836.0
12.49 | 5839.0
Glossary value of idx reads 0.7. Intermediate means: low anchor 12.9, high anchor 12.9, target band 12.5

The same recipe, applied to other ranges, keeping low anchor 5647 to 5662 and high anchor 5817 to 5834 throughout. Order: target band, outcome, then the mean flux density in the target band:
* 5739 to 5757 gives 0.57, 12.5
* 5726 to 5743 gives 0.47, 12.5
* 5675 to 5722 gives 0.26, 12.9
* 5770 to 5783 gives 0.54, 12.3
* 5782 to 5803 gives 0.35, 12.6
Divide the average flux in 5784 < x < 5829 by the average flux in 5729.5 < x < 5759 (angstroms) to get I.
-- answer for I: 1.03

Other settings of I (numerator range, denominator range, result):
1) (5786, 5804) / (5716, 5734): 1.02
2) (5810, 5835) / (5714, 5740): 1.02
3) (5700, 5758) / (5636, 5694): 0.97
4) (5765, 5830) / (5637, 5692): 0.98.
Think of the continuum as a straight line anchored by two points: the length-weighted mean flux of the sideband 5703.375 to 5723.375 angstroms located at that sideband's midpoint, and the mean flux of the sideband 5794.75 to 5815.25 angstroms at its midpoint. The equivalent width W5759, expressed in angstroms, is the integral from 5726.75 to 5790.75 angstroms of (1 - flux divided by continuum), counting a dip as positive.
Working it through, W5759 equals 1.78 angstroms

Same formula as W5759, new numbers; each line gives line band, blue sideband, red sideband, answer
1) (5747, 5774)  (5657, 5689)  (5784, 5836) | 0.3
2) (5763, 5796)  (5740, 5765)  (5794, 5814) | 1.1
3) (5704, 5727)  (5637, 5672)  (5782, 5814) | 0.5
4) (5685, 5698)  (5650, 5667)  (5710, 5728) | -0.1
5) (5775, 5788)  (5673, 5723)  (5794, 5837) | 0.8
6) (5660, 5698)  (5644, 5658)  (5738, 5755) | -0.5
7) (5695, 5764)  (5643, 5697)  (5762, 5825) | 1.4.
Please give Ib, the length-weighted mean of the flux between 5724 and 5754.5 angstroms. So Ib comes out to 12.5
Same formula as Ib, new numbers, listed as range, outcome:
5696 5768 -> 12.6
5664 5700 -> 13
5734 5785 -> 12.6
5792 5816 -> 13.1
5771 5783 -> 12.3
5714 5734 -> 12.5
